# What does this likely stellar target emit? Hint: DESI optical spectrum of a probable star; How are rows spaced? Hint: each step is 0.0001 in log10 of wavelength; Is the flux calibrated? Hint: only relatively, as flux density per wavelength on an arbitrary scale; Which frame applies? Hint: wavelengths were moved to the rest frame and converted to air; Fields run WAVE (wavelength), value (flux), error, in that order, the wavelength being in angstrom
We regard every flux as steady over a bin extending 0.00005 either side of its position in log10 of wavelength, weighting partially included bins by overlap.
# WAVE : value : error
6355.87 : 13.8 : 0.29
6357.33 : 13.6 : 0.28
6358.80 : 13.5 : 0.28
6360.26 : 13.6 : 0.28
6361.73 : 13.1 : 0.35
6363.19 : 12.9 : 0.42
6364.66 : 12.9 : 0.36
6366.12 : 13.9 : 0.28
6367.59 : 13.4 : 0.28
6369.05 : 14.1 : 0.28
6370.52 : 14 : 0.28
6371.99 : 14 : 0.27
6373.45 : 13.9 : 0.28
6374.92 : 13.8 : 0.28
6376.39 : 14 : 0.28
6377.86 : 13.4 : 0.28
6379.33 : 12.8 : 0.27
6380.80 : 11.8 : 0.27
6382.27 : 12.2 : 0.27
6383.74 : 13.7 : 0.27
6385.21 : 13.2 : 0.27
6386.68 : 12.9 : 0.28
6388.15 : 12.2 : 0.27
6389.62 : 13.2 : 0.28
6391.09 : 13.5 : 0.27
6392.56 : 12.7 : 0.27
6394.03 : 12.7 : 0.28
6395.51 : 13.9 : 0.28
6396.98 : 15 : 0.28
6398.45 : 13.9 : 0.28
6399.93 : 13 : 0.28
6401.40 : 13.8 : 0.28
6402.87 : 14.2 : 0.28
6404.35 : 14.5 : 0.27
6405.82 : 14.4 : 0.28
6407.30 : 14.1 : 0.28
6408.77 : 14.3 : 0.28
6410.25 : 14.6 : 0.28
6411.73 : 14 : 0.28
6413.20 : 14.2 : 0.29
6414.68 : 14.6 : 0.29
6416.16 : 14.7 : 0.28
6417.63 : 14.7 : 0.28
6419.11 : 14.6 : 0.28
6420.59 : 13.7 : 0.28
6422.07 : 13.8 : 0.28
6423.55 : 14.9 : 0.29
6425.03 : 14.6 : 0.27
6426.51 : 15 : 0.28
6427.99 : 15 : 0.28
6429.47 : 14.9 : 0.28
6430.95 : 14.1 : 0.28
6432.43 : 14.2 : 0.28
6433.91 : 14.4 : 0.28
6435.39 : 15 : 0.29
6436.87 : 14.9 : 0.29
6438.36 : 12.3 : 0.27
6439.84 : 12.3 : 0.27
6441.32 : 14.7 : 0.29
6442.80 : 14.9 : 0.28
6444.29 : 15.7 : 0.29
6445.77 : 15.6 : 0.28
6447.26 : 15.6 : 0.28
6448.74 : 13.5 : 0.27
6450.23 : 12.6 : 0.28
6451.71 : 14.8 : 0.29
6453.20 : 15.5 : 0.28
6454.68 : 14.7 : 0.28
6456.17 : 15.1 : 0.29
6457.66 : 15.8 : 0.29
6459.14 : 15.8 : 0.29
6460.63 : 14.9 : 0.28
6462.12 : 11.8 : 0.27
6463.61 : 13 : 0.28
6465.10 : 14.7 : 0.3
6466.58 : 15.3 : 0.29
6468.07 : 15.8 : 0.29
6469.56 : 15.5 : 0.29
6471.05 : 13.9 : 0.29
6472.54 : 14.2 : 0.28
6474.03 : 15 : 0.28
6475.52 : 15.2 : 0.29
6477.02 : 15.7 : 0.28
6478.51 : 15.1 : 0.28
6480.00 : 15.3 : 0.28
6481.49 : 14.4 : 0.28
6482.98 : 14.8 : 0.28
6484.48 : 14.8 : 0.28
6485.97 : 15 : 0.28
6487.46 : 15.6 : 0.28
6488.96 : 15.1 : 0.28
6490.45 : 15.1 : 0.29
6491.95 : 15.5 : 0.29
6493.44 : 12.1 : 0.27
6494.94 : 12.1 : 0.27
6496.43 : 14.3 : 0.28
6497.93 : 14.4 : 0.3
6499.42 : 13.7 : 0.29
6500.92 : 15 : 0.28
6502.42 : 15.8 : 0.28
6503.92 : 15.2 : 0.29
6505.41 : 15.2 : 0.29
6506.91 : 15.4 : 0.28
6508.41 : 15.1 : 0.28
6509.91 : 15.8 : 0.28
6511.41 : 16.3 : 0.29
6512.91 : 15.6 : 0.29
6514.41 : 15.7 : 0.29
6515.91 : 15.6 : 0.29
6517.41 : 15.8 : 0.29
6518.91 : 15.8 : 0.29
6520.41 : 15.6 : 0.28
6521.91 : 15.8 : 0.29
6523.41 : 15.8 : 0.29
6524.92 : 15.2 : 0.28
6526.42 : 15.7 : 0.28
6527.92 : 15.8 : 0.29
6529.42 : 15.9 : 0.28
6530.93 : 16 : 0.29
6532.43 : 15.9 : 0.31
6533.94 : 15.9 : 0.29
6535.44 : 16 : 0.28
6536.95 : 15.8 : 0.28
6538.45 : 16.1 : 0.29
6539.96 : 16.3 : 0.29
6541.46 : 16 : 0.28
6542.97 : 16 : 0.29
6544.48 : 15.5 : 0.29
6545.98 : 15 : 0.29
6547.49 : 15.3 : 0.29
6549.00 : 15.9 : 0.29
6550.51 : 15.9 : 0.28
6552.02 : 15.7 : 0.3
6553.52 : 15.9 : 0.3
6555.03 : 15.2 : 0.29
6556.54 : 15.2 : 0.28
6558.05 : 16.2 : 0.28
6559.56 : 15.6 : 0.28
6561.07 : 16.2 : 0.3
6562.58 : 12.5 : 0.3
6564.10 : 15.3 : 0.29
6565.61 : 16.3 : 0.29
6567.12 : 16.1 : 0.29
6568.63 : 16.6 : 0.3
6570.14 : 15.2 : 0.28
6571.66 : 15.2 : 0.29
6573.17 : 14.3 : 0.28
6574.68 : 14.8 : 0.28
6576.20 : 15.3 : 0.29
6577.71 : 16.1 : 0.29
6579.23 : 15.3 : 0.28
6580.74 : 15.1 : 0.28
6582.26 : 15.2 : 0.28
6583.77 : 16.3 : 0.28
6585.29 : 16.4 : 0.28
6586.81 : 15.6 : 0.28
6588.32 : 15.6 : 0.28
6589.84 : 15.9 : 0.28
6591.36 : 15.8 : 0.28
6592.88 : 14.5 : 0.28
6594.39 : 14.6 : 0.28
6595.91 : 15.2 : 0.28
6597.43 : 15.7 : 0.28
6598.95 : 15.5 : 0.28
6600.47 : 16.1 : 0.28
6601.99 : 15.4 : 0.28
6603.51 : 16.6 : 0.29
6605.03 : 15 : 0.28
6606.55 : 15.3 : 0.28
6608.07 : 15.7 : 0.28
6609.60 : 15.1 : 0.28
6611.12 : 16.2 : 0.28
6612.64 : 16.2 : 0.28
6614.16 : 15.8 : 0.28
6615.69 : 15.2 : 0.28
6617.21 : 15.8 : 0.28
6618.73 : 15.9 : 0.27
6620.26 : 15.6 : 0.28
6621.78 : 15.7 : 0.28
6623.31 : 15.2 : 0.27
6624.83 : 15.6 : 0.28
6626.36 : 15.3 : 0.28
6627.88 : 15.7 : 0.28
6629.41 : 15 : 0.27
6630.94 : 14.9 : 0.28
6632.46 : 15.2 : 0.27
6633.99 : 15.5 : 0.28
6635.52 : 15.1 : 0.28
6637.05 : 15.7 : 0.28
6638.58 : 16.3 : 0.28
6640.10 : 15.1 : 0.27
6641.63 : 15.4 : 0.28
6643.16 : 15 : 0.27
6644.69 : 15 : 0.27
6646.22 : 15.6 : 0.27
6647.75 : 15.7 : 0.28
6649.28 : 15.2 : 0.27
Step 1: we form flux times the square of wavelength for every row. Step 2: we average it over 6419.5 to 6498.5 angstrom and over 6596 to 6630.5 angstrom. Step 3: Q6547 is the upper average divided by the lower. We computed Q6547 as 1.1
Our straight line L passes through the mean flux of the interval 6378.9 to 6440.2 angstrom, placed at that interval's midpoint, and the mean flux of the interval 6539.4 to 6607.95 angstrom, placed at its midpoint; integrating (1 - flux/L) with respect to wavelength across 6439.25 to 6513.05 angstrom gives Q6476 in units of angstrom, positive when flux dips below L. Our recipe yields -1.1 angstrom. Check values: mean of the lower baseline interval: 13.9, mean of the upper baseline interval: 15.5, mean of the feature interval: 14.8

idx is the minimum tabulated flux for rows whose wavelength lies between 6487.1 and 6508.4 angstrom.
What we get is 12.1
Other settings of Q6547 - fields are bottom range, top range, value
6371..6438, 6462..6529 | 1.11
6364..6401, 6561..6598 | 1.22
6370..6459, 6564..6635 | 1.17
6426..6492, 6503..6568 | 1.09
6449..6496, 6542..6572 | 1.09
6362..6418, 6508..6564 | 1.20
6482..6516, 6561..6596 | 1.06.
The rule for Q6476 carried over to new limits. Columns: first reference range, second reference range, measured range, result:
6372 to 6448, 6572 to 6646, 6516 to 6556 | -2.2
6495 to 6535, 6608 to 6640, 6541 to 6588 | -0.1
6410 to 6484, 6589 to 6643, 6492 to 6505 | 0.6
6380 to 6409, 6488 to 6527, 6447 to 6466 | -0.1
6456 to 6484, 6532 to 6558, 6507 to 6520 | -0.3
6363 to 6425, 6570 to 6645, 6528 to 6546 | -1.2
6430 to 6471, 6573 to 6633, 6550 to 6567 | -0.3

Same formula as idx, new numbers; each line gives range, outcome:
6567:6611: 14.3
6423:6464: 11.8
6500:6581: 12.5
